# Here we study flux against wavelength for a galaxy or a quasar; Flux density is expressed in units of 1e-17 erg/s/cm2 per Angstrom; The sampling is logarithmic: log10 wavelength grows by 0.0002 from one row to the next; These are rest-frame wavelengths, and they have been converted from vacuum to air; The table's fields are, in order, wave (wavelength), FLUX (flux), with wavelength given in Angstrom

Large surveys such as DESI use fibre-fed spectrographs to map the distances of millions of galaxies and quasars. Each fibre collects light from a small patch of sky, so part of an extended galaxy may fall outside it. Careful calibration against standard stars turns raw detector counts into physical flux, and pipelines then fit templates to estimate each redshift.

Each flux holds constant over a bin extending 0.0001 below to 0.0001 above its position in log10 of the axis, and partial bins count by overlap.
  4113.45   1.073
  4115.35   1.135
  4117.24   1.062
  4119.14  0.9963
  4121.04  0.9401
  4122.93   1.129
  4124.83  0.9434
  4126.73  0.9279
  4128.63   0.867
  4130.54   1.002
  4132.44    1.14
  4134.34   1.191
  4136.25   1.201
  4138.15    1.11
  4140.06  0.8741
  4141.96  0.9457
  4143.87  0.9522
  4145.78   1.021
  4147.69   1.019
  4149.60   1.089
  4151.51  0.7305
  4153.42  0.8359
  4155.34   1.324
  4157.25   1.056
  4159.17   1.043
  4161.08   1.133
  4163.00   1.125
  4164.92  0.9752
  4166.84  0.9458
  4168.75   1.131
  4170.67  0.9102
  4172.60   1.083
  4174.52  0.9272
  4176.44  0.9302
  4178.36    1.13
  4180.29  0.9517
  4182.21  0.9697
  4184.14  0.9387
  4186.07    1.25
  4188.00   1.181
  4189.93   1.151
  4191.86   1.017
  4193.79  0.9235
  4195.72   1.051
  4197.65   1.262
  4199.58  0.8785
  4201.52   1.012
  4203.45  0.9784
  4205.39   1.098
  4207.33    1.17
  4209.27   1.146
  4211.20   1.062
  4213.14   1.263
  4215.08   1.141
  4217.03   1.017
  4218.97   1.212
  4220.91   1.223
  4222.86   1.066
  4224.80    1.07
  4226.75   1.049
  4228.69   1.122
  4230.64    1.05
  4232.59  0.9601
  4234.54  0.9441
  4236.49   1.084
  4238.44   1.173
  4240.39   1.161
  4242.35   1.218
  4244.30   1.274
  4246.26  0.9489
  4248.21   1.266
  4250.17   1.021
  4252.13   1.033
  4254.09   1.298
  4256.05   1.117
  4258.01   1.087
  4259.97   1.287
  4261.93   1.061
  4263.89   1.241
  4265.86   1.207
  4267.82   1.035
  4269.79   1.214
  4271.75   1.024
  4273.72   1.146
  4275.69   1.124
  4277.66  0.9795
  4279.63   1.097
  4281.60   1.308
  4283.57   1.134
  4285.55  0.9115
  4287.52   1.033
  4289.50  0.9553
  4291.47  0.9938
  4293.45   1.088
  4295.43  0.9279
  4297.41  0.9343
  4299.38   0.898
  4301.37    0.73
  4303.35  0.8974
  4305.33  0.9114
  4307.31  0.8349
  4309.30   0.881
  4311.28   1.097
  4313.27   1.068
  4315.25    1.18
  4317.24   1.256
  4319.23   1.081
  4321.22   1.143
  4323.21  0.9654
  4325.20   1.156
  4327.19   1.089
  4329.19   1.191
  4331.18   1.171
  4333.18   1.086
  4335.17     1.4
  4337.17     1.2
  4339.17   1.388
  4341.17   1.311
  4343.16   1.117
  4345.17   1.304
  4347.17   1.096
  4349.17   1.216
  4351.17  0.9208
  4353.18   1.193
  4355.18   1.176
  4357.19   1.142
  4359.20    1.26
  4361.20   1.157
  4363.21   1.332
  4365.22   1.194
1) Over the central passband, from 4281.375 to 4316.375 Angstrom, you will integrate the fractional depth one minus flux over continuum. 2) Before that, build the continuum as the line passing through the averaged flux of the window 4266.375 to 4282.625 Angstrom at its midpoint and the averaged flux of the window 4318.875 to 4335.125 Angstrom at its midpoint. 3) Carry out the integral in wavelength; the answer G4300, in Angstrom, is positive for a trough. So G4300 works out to 4.41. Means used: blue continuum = 1.12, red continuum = 1.13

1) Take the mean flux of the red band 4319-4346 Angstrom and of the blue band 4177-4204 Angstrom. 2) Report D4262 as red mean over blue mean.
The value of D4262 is 1.13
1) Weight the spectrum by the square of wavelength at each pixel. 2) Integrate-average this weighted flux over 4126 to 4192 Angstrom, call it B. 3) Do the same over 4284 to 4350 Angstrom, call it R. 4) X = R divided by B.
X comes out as 1.1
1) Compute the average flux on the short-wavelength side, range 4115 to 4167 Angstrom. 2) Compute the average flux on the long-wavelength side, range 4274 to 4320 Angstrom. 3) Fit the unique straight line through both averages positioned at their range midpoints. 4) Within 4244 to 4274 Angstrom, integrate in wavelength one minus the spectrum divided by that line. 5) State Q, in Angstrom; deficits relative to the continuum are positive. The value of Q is -3.5 Angstrom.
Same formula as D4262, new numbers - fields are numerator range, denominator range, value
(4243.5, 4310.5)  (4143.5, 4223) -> 1.00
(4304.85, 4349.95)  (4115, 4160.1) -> 1.12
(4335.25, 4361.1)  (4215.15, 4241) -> 1.10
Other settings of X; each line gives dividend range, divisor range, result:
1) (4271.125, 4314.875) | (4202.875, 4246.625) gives 0.93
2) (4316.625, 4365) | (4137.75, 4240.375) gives 1.20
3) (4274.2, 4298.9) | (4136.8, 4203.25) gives 1.07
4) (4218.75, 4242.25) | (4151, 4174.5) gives 1.10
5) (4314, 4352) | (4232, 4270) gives 1.08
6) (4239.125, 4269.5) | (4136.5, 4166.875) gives 1.19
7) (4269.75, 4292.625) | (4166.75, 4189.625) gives 1.09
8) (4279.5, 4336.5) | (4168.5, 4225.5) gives 1.03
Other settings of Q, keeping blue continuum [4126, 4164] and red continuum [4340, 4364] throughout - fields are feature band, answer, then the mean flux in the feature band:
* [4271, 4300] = 2.47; 1.04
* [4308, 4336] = 1.01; 1.12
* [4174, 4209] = 0.52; 1.05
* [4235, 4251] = -0.50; 1.14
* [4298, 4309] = 2.78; 0.859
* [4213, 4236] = 0.06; 1.09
